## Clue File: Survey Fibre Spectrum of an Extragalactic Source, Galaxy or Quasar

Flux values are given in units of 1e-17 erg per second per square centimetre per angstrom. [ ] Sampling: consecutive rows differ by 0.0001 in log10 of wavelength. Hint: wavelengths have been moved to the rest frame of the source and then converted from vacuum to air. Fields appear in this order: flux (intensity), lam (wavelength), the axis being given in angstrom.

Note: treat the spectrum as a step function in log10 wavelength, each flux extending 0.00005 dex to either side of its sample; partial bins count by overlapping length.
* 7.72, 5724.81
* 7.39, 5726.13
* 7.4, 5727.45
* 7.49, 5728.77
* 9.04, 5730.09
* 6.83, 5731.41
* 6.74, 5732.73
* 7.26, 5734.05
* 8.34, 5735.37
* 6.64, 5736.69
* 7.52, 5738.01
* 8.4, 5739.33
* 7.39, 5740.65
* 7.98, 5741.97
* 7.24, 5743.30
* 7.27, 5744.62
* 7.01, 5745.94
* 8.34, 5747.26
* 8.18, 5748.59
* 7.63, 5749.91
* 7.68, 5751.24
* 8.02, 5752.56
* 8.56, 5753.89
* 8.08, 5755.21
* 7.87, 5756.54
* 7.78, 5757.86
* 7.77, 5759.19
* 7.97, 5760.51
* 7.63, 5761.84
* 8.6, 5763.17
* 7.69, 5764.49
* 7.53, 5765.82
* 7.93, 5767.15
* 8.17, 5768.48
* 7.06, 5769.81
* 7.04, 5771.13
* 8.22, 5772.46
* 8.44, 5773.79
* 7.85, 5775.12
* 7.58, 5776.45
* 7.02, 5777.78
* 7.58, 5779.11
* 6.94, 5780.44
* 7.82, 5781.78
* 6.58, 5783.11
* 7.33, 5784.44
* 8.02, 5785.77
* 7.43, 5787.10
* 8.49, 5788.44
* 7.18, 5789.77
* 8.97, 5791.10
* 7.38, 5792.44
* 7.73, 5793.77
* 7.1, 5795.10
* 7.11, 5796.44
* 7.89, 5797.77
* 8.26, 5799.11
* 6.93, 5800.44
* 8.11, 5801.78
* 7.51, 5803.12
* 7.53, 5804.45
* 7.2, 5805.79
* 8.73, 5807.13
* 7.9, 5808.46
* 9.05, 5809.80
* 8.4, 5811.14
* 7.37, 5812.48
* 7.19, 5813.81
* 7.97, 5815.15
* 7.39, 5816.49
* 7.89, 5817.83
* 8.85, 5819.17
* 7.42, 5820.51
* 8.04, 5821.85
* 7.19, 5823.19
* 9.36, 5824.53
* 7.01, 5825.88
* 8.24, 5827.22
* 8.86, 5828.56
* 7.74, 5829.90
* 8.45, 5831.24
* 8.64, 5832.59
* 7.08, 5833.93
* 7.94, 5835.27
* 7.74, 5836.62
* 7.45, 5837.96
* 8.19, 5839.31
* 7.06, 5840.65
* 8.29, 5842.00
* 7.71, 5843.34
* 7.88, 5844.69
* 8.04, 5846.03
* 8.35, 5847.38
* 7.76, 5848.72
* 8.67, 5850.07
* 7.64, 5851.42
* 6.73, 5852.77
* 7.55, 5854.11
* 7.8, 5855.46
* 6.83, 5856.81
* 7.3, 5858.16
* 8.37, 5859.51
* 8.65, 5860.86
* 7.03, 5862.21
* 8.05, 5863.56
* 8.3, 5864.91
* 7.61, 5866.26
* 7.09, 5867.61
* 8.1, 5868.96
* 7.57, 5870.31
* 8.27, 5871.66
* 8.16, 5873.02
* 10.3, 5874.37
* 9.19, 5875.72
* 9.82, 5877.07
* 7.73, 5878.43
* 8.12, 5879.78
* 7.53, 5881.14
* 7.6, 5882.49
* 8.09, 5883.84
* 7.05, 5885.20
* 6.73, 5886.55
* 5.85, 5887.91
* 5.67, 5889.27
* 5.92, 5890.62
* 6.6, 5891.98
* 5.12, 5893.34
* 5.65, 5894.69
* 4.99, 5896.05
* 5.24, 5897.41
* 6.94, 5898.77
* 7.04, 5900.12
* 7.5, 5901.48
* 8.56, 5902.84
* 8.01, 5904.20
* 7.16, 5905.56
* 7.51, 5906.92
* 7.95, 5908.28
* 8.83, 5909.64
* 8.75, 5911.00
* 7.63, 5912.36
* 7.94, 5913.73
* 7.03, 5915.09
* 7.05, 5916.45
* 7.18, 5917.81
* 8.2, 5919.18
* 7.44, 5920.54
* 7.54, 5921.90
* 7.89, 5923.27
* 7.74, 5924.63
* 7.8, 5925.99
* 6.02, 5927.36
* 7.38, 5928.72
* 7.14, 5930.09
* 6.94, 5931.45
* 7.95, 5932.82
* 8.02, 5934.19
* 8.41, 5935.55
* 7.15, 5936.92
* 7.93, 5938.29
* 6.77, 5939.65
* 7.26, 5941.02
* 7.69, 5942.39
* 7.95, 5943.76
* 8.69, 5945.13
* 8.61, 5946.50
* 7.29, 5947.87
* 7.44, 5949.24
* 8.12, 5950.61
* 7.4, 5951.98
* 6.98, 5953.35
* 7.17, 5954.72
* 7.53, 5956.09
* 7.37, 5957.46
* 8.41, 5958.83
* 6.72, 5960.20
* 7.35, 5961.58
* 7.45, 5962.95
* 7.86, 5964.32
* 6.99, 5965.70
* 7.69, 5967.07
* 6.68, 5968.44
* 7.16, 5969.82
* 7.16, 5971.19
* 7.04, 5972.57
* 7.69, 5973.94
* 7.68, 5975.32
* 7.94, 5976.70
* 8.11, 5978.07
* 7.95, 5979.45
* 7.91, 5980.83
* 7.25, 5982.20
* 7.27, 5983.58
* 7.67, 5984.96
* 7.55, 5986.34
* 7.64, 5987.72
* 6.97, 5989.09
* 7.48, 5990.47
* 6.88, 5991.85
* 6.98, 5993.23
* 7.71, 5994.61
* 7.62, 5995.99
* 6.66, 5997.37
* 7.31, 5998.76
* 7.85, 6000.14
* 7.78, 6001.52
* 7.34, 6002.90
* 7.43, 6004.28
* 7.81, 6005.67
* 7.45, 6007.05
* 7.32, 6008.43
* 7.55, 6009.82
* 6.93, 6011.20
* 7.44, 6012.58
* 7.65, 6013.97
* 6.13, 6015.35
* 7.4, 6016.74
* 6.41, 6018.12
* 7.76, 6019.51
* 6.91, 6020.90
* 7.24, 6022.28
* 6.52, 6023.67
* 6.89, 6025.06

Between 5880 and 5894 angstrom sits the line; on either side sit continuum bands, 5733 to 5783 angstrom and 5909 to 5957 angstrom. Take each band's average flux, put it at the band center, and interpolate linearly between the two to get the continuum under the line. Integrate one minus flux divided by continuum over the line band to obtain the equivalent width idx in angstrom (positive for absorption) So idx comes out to 1.8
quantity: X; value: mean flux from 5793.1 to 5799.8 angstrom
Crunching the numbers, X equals 7.62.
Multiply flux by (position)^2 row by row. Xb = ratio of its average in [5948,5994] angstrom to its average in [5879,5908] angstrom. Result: 1.12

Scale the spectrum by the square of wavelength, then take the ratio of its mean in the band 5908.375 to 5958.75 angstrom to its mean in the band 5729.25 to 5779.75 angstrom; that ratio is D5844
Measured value 1.05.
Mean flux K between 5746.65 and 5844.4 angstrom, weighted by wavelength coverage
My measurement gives 7.82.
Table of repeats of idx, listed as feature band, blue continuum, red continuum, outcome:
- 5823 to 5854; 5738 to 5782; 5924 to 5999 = -1.1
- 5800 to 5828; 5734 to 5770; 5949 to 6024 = -0.7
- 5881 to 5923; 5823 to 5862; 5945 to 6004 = 3.2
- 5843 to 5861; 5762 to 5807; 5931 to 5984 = -0.4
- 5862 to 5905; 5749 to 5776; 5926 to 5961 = 1.6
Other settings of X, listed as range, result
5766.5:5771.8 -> 7.56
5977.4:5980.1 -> 8.02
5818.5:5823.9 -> 7.89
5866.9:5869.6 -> 7.59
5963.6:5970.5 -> 7.28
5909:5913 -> 8.41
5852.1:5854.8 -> 7.16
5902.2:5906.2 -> 7.91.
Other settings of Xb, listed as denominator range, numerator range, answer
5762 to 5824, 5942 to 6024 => 1.03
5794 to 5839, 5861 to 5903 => 0.95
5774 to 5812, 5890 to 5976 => 1.00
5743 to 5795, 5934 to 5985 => 1.04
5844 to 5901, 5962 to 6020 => 1.03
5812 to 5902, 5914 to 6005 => 1.02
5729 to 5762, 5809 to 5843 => 1.06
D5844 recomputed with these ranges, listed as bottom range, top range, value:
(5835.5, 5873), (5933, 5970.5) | 1.00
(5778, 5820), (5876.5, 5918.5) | 0.96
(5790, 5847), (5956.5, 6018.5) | 0.99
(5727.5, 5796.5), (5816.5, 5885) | 1.07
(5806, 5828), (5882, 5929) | 0.92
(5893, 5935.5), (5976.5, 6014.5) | 1.05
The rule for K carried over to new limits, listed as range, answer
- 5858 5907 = 7.42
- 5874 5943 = 7.39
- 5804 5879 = 7.98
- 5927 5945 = 7.5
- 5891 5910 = 6.89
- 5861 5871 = 7.74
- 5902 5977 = 7.58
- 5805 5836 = 7.99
